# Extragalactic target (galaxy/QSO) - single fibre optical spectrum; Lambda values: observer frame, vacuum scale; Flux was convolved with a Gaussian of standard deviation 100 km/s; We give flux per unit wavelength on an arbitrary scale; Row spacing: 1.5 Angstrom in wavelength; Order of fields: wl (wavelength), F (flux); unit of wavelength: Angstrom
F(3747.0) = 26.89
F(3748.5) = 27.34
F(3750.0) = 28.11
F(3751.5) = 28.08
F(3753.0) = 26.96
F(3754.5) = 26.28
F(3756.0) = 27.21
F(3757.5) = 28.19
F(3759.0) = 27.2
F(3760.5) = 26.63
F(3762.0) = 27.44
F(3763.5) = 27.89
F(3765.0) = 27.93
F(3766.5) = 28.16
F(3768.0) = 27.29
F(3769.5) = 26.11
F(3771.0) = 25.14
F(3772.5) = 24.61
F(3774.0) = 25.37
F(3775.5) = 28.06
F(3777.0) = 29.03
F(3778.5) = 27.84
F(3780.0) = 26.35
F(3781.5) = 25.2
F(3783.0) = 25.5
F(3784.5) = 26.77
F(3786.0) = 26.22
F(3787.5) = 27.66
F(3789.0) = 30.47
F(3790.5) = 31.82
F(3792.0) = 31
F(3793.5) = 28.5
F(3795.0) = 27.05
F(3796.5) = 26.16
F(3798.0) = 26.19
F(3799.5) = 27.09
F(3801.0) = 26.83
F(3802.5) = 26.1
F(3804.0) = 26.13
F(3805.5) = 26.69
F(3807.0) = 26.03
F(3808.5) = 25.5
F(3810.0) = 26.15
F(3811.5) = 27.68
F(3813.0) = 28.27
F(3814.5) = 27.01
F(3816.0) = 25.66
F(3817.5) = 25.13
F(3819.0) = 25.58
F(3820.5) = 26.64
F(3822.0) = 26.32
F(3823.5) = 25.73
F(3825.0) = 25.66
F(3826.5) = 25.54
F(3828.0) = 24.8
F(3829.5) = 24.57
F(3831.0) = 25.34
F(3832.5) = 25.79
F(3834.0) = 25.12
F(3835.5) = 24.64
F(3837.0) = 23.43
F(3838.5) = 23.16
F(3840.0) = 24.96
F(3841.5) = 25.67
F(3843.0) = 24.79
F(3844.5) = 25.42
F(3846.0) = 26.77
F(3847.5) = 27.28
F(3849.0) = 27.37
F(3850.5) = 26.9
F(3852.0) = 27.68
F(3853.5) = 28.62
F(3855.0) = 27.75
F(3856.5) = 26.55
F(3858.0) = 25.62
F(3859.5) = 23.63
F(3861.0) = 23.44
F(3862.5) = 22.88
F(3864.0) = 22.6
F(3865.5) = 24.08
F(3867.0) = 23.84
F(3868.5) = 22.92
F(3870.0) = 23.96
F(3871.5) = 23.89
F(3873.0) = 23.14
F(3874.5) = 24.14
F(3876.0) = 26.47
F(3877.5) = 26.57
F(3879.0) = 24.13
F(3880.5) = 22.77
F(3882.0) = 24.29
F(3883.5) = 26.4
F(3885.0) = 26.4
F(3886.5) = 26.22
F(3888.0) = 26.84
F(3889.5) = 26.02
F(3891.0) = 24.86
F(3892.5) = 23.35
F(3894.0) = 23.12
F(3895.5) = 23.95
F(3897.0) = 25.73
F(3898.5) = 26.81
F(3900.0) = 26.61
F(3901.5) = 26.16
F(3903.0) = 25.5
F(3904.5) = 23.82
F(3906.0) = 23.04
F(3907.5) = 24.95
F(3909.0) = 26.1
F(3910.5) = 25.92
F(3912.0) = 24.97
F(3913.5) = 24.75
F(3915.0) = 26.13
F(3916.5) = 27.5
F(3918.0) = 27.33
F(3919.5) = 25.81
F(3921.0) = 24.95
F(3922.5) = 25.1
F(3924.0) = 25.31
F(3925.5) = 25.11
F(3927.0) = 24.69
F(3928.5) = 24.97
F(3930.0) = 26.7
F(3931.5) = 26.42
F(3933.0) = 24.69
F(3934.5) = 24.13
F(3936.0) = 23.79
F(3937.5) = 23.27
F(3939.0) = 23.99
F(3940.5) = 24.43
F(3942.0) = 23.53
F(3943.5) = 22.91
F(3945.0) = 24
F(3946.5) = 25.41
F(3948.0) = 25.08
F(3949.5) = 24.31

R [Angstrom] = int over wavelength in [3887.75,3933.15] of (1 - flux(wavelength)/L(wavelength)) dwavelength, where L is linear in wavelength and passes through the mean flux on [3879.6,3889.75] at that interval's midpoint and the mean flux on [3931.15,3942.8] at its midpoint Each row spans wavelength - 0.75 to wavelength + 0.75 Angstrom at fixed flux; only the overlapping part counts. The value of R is -1.0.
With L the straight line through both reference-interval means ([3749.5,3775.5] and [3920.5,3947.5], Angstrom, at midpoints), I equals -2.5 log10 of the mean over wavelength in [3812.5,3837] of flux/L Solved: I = 0.02 mag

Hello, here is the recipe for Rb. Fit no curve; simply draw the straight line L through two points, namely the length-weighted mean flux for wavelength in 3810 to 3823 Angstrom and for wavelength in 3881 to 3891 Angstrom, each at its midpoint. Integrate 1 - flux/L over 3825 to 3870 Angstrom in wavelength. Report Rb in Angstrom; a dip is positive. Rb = 1.7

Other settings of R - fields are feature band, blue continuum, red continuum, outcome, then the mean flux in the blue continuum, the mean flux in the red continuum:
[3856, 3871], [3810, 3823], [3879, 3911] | 1.04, 26.5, 25.2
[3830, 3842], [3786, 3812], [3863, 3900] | 0.68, 27.4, 24.7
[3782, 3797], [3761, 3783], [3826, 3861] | -0.88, 26.8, 25.7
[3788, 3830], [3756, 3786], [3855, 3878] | -1.53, 26.9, 24.3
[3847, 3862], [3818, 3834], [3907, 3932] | -0.47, 25.6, 25.7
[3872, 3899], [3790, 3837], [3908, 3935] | 0.86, 26.4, 25.6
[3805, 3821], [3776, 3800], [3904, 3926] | 0.50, 27.7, 25.4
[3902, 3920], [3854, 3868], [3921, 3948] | -0.65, 24.5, 24.6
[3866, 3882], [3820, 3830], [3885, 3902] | 0.82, 25.6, 25.5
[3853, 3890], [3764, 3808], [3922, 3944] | 1.12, 27.1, 24.6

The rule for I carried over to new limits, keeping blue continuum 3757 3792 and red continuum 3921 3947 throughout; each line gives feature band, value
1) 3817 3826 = 0.028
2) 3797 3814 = 0.008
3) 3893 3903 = -0.005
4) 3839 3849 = 0.012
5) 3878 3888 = 0.012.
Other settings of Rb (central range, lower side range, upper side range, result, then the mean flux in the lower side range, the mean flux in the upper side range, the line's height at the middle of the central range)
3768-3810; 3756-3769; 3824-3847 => -0.6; 27.5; 25.1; 26.6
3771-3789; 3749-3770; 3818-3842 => 0.0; 27.4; 25.2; 26.8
